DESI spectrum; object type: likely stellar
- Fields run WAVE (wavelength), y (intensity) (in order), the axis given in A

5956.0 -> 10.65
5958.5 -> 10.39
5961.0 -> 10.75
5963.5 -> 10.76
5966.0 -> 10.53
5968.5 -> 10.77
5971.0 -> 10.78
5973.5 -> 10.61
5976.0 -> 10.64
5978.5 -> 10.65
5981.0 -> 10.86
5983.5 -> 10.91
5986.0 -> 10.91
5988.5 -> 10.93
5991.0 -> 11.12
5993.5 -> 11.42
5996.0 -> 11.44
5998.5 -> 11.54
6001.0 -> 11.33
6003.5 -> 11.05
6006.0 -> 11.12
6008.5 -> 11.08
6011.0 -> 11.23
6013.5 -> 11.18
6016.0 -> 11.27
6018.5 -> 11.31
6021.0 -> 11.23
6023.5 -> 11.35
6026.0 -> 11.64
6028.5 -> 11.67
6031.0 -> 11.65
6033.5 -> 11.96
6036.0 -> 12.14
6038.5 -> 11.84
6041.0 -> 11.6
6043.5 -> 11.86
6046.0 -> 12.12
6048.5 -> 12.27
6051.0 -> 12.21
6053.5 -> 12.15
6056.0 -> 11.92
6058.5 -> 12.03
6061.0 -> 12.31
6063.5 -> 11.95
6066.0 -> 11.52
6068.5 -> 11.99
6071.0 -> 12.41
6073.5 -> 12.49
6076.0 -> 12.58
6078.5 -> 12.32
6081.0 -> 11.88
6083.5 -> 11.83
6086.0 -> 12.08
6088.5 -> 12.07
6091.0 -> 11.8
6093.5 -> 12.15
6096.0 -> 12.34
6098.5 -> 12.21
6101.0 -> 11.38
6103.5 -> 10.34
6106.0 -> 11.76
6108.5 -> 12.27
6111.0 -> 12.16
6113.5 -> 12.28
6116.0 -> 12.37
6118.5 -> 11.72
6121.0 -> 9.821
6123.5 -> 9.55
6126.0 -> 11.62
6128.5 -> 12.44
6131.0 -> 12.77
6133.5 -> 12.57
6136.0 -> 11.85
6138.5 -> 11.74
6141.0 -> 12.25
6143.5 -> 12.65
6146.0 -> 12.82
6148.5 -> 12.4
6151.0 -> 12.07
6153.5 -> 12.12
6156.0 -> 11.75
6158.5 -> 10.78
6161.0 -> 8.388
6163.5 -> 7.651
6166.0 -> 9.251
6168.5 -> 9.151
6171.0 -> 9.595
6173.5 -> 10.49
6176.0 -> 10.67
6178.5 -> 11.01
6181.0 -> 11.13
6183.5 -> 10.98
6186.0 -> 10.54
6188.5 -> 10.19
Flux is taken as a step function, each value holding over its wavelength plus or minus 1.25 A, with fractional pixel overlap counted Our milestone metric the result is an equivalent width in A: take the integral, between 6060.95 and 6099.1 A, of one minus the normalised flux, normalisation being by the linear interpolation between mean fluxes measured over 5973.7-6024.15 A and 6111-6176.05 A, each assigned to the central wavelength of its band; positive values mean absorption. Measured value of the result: -3.2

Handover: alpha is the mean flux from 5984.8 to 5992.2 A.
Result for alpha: 11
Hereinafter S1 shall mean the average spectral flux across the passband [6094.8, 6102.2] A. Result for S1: 12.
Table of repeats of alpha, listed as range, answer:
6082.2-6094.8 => 12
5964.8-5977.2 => 10.7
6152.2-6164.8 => 10.1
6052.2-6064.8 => 12.1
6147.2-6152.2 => 12.2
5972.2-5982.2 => 10.7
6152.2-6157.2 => 11.9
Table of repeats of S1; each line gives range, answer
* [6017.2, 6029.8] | 11.4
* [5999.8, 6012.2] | 11.2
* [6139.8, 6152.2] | 12.4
